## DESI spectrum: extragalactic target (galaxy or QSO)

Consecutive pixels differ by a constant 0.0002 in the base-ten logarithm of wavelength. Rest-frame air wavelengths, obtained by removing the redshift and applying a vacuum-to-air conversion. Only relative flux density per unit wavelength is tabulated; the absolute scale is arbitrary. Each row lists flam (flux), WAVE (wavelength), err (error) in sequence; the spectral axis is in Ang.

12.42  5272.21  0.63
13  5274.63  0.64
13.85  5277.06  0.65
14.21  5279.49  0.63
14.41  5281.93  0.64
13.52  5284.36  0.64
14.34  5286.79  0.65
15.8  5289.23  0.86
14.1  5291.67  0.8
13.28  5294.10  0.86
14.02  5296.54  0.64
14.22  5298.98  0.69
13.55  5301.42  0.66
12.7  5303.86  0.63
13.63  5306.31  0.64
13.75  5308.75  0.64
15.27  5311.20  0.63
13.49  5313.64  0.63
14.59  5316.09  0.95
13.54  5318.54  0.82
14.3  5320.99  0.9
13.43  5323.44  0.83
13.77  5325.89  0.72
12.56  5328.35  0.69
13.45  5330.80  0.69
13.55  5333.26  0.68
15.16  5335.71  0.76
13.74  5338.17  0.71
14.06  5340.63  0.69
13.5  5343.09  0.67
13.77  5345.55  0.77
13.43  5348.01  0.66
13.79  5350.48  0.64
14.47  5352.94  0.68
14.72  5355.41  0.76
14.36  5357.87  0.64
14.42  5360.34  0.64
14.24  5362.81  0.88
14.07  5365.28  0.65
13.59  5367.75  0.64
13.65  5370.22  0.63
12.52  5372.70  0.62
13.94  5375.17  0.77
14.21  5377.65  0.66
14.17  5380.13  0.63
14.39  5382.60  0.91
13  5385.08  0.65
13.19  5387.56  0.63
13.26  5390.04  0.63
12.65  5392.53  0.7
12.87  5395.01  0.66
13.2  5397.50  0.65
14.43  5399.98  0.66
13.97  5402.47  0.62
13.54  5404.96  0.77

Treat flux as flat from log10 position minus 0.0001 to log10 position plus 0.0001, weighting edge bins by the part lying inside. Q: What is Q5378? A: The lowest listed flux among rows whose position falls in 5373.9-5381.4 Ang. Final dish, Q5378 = 13.94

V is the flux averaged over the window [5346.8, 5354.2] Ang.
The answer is 13.9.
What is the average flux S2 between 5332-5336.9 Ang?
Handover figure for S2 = 14.3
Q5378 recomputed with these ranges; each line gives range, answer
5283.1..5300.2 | 13.28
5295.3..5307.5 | 12.7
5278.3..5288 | 13.52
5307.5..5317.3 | 13.49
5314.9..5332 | 12.56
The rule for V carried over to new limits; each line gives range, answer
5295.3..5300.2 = 14.1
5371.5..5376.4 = 13.2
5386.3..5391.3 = 13.2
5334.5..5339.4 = 14.4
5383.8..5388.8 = 13.1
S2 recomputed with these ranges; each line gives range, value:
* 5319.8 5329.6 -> 13.5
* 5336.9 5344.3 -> 13.8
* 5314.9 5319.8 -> 14.1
